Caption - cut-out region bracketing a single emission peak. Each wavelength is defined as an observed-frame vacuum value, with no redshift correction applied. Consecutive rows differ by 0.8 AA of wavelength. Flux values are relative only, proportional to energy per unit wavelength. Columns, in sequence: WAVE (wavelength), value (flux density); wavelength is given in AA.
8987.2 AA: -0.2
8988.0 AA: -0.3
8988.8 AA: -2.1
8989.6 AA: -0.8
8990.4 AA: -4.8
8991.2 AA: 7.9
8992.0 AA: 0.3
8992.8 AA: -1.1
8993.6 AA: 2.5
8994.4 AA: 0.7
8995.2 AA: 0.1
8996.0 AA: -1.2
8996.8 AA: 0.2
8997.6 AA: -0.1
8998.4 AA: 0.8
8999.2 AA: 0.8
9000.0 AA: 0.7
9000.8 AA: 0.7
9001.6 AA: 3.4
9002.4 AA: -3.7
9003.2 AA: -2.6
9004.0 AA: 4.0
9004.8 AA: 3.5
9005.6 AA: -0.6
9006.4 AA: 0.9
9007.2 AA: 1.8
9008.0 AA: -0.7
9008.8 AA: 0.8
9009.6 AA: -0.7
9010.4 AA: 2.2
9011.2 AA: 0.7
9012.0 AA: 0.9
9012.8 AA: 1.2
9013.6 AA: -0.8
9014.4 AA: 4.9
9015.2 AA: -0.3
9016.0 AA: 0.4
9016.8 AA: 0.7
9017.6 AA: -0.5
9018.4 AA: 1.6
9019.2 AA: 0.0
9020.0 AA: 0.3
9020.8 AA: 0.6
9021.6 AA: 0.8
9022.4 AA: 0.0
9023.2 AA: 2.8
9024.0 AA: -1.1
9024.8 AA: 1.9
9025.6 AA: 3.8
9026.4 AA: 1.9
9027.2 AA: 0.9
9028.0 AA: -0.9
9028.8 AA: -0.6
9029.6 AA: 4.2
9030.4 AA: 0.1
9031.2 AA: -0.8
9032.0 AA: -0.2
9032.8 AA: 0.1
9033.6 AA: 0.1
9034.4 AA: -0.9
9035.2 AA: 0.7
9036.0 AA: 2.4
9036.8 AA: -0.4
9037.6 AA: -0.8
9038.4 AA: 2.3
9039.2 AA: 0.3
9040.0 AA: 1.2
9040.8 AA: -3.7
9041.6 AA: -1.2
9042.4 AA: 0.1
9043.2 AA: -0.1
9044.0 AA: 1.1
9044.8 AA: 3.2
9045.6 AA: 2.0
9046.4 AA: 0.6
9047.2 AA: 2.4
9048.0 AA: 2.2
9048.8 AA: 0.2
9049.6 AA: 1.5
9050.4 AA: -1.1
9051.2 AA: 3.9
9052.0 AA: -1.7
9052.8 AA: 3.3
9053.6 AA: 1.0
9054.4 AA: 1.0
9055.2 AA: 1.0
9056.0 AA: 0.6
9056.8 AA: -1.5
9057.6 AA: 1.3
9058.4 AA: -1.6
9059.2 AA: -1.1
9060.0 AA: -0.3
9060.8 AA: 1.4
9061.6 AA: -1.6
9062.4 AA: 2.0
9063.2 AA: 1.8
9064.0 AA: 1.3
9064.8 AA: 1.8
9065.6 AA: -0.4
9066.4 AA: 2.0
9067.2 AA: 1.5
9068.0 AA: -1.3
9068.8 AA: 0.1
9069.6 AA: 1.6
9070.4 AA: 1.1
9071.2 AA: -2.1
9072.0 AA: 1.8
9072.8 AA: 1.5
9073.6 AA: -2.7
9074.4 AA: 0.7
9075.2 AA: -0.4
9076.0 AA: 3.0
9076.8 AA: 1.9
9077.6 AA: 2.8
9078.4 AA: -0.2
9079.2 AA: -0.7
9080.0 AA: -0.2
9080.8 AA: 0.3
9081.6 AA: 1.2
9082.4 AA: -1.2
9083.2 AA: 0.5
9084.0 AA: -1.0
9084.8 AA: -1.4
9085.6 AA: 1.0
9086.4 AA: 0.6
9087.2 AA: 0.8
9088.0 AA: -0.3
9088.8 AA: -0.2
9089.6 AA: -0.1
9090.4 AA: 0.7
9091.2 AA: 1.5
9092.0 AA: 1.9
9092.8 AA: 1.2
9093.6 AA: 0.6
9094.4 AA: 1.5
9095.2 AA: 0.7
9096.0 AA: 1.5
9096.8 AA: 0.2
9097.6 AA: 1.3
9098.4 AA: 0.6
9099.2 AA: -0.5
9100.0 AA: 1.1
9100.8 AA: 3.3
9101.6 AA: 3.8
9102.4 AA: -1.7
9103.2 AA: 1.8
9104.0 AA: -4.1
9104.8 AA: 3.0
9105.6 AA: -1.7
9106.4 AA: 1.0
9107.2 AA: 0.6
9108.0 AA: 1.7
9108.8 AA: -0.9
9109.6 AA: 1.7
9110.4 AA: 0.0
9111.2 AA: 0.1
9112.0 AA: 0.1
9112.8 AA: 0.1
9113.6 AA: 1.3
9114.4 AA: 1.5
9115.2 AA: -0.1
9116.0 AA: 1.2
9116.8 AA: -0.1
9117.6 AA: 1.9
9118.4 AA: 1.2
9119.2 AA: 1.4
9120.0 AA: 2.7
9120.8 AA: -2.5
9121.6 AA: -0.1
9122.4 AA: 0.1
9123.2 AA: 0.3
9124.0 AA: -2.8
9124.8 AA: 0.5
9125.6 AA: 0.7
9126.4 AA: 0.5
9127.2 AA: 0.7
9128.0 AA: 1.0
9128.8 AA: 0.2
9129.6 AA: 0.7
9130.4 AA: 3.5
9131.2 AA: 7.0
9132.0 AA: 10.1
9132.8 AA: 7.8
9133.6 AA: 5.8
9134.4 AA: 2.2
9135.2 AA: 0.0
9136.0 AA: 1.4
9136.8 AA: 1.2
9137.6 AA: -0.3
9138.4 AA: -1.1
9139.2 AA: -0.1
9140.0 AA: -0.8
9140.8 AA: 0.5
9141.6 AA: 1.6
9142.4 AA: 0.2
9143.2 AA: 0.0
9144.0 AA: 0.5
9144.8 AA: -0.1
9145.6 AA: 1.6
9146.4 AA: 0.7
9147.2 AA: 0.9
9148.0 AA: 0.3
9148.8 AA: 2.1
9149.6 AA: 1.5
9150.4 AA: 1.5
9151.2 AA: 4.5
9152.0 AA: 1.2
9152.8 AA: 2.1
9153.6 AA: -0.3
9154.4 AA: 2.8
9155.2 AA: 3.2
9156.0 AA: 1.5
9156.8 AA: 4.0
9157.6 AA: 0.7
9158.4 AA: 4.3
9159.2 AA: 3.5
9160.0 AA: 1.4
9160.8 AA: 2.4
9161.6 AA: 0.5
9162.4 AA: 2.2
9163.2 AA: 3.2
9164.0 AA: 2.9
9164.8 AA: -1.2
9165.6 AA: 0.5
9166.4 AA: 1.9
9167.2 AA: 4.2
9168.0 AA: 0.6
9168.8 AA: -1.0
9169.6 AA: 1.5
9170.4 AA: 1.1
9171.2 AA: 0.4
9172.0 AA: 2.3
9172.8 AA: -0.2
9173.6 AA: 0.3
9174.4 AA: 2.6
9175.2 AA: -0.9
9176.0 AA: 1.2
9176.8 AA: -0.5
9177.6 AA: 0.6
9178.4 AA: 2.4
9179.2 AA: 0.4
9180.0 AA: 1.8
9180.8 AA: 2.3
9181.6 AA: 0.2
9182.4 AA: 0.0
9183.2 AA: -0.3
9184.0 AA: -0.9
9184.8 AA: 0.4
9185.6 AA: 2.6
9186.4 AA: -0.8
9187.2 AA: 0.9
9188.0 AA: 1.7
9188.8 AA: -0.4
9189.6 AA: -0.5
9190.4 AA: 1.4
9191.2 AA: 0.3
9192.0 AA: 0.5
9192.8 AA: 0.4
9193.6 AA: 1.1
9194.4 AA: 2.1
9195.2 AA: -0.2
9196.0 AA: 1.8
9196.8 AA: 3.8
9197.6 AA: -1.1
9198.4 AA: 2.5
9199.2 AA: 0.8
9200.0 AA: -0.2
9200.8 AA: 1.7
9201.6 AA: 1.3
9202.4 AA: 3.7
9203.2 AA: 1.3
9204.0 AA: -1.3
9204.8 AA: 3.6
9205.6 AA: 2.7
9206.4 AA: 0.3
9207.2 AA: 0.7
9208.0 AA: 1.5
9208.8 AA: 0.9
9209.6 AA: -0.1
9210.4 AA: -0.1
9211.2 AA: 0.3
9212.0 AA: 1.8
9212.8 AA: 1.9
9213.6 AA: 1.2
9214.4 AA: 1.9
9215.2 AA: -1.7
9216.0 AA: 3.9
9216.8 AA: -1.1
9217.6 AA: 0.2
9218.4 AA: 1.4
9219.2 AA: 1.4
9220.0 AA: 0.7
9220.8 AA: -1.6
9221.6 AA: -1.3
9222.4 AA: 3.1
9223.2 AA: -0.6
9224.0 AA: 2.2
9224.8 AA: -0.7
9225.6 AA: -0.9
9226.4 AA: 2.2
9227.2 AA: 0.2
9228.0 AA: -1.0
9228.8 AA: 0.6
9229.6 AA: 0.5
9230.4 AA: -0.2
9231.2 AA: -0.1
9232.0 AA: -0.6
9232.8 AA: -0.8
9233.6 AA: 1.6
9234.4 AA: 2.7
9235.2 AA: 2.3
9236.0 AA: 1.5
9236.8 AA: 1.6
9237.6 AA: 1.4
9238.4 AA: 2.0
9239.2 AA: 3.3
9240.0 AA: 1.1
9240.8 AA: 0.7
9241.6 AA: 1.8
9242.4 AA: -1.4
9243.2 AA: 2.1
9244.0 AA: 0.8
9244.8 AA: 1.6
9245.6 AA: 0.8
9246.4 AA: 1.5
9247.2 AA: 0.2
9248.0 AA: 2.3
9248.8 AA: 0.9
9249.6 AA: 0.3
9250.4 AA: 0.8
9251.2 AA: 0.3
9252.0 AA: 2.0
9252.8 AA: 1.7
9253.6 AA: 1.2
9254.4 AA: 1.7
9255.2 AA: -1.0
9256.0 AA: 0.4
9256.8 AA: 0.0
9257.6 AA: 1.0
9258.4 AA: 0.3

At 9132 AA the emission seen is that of H-gamma 4340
